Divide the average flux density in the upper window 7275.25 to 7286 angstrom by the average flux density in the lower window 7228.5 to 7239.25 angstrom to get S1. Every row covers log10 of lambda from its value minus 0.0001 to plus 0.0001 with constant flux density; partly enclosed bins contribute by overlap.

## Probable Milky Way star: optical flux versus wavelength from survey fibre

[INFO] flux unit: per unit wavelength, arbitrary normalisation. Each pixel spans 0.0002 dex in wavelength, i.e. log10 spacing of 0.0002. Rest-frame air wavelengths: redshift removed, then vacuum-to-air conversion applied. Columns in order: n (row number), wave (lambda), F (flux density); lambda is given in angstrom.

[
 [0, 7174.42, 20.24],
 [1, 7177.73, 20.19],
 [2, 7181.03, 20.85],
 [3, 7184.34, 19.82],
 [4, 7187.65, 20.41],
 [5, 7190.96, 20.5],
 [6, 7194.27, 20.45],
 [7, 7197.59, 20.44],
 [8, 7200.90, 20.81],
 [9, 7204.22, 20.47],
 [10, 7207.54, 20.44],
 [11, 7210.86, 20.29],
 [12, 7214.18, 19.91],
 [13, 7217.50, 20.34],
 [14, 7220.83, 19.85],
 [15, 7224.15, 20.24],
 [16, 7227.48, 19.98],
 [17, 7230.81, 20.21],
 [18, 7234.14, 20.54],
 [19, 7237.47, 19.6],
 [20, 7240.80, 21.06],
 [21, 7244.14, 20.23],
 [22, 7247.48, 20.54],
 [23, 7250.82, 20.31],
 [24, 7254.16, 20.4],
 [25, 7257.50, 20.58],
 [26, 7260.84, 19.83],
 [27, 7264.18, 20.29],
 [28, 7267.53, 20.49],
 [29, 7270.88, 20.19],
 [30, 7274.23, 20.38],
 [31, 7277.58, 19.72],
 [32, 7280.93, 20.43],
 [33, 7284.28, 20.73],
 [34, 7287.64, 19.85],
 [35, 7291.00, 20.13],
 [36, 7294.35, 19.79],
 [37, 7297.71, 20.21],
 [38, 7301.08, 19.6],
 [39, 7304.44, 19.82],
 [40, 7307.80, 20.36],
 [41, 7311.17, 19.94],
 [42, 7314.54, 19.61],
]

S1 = 1.01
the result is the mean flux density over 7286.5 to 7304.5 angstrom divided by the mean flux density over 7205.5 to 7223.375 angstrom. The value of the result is 1.0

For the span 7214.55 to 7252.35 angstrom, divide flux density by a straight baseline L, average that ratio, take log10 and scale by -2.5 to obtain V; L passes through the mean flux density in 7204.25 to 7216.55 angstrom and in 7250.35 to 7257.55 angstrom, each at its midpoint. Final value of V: 0.005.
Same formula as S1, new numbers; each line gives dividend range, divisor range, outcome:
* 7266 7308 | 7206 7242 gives 1.00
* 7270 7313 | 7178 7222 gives 0.99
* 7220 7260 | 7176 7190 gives 1.00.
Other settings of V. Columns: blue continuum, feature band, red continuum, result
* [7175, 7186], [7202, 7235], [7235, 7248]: 0.01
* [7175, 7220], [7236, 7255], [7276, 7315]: -0.01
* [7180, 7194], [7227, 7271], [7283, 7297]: -0.01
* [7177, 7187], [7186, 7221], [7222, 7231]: -0.01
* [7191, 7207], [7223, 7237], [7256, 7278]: 0.01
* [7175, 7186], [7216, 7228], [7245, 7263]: 0.01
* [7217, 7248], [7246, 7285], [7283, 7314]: -0.01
